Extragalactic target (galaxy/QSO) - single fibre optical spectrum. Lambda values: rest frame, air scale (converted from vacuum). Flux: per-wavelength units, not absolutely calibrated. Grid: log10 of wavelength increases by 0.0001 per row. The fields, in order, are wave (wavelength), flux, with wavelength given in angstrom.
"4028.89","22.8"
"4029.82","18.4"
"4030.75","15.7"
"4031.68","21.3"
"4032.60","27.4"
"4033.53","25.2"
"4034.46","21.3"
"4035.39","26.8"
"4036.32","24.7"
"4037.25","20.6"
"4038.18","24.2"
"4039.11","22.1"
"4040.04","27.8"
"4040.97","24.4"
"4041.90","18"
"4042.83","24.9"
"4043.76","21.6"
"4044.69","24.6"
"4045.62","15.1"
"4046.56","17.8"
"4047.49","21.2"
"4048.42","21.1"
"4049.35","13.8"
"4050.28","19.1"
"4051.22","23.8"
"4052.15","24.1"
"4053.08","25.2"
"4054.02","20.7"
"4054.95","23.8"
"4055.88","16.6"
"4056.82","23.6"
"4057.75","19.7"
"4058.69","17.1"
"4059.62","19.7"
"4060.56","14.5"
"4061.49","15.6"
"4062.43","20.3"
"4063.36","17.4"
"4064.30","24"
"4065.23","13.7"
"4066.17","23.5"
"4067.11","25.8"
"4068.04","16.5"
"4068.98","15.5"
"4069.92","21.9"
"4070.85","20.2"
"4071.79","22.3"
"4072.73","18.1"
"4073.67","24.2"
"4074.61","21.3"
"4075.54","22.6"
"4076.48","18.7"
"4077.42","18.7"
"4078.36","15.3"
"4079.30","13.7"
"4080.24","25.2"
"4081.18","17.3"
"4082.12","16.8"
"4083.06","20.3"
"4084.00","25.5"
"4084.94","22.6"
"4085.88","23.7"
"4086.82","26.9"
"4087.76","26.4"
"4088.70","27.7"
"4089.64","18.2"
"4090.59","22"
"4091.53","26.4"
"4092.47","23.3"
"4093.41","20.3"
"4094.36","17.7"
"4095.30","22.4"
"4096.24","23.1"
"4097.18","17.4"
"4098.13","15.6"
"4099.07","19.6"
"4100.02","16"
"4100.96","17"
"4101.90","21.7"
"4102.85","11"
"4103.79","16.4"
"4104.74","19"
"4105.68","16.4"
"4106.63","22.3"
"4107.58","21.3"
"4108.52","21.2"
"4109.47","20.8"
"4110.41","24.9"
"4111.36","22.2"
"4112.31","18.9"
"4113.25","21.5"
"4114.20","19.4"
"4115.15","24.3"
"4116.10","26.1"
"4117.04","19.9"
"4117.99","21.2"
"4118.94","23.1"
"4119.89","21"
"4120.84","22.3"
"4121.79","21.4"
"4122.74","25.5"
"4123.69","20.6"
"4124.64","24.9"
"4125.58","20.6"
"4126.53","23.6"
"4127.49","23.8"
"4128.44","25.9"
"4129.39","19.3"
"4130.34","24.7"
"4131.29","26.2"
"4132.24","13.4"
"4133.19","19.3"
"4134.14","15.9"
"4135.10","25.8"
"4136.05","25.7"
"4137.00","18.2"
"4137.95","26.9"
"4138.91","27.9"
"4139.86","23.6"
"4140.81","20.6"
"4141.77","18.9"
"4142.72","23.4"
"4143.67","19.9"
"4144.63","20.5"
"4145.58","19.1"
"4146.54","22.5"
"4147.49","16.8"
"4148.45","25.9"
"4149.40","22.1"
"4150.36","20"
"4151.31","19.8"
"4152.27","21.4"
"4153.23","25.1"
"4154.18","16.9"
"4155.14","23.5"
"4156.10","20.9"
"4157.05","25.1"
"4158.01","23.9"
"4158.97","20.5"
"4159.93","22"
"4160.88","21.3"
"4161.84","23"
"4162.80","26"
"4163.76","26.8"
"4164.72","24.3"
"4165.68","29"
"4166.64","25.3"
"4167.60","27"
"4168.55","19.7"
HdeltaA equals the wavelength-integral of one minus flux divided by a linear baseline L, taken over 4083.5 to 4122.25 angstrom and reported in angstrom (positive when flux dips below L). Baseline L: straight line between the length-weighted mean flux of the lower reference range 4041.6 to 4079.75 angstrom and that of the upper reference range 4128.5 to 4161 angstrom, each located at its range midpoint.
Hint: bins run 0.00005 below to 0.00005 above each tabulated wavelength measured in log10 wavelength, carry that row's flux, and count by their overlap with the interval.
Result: -0.7 angstrom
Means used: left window 19.9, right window 21.7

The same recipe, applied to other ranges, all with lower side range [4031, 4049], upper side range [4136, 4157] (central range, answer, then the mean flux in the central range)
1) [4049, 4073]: 2.63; 19.9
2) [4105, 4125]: 0.16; 21.8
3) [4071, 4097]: 0.89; 21.4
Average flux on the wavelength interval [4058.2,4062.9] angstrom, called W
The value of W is 17.4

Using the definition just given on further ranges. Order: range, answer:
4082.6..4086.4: 23.1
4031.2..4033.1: 24.4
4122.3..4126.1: 22.9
